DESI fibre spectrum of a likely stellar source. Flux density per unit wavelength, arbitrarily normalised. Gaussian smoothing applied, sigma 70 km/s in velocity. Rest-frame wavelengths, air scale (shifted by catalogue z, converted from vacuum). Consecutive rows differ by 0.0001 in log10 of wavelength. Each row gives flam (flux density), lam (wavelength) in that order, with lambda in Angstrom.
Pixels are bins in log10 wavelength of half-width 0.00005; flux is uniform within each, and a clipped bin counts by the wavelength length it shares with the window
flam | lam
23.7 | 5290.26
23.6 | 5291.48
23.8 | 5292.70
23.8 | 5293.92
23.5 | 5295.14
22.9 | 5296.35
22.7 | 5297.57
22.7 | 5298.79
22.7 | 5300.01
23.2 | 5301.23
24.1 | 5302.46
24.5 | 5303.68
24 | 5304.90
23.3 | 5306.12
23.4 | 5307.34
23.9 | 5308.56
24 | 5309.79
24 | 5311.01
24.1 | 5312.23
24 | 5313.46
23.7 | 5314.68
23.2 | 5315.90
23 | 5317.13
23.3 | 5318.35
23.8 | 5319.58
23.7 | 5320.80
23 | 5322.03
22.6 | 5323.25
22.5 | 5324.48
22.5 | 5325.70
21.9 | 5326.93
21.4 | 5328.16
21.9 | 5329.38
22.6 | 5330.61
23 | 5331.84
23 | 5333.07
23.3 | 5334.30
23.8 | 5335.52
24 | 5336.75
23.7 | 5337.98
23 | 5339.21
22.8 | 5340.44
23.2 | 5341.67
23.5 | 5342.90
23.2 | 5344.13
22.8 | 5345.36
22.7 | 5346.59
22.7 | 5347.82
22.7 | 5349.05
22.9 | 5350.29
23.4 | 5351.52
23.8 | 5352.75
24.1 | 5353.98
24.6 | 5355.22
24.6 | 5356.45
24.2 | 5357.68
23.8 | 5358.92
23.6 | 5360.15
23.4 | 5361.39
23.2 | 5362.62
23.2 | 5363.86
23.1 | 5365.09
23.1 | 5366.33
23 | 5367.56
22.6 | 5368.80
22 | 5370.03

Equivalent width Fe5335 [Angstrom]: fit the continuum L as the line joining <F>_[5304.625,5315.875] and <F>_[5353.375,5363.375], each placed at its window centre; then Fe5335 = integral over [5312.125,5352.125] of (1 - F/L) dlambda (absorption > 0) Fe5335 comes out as 1.3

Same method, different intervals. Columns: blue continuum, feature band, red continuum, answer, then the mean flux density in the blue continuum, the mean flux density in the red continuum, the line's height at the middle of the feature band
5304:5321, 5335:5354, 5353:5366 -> 0.4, 23.7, 23.8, 23.7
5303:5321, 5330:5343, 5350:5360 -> 0.3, 23.7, 24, 23.9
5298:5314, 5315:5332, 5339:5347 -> 0.4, 23.7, 23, 23.4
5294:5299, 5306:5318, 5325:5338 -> -0.4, 23.1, 22.8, 23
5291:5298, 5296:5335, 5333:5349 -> 0.2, 23.4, 23.2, 23.3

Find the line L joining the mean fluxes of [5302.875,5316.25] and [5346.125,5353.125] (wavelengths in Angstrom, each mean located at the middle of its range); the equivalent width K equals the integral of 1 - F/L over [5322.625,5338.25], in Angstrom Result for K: 0.4 Angstrom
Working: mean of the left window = 23.9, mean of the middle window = 22.8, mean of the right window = 23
